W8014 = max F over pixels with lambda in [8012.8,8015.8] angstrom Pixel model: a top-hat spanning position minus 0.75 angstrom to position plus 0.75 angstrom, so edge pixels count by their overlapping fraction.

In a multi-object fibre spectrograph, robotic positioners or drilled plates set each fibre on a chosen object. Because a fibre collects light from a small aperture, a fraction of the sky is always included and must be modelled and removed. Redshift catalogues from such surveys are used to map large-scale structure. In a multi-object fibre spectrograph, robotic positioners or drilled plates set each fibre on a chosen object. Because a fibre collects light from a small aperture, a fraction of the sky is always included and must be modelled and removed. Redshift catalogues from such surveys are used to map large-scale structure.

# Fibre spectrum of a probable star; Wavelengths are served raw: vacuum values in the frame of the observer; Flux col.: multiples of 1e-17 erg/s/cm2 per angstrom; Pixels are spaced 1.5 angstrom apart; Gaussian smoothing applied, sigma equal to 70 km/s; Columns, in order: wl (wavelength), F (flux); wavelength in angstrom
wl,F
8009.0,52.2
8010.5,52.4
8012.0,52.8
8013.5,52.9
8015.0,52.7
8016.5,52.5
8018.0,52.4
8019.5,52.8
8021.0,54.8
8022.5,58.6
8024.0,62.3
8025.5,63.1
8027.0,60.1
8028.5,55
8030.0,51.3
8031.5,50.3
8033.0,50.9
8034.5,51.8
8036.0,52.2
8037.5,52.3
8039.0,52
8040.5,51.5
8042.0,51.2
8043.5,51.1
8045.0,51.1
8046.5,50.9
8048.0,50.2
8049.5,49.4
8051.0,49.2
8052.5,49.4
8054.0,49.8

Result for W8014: 52.9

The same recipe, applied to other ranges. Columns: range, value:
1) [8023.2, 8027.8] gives 63.1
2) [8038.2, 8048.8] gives 52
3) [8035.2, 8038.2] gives 52.3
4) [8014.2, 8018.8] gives 52.7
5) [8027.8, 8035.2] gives 55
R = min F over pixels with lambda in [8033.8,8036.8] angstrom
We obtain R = 51.8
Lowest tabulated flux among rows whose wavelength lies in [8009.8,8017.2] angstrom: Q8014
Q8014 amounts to 52.4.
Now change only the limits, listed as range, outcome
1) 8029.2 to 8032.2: 50.3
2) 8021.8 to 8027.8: 58.6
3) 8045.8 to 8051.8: 49.2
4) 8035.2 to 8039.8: 52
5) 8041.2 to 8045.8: 51.1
